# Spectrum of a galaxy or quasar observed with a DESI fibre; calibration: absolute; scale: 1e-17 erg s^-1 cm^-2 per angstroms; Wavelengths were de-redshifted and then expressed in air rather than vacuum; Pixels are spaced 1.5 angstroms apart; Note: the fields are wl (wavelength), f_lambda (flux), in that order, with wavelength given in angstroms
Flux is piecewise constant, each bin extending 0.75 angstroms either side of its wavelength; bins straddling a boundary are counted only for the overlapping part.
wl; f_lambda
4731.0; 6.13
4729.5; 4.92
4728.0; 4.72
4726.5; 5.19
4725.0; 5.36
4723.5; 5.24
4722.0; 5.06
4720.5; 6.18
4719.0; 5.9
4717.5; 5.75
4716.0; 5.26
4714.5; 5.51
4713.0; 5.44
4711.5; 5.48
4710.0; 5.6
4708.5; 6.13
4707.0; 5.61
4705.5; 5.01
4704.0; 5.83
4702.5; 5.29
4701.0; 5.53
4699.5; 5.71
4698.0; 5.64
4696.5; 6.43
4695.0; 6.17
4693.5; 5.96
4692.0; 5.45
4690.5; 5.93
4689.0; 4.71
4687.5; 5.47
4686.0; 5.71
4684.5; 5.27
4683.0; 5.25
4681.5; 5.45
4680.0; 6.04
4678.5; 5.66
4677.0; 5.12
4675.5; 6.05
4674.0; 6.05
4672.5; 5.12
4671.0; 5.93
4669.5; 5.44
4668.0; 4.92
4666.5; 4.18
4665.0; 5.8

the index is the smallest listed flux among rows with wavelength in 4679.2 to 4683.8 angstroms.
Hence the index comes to 5.25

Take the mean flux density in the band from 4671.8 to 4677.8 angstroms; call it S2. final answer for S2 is 5.59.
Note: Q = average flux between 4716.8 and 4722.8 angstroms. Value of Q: 5.72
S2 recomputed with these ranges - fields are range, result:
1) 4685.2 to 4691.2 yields 5.45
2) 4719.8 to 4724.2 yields 5.49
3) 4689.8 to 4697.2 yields 5.99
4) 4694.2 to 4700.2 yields 5.99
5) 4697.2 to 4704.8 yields 5.6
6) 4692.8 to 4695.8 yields 6.07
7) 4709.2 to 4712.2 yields 5.55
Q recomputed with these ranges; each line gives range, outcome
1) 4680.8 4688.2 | 5.43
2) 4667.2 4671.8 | 5.41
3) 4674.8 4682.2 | 5.66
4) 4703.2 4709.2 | 5.64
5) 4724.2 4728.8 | 5.09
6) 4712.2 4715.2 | 5.47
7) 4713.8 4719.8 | 5.61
